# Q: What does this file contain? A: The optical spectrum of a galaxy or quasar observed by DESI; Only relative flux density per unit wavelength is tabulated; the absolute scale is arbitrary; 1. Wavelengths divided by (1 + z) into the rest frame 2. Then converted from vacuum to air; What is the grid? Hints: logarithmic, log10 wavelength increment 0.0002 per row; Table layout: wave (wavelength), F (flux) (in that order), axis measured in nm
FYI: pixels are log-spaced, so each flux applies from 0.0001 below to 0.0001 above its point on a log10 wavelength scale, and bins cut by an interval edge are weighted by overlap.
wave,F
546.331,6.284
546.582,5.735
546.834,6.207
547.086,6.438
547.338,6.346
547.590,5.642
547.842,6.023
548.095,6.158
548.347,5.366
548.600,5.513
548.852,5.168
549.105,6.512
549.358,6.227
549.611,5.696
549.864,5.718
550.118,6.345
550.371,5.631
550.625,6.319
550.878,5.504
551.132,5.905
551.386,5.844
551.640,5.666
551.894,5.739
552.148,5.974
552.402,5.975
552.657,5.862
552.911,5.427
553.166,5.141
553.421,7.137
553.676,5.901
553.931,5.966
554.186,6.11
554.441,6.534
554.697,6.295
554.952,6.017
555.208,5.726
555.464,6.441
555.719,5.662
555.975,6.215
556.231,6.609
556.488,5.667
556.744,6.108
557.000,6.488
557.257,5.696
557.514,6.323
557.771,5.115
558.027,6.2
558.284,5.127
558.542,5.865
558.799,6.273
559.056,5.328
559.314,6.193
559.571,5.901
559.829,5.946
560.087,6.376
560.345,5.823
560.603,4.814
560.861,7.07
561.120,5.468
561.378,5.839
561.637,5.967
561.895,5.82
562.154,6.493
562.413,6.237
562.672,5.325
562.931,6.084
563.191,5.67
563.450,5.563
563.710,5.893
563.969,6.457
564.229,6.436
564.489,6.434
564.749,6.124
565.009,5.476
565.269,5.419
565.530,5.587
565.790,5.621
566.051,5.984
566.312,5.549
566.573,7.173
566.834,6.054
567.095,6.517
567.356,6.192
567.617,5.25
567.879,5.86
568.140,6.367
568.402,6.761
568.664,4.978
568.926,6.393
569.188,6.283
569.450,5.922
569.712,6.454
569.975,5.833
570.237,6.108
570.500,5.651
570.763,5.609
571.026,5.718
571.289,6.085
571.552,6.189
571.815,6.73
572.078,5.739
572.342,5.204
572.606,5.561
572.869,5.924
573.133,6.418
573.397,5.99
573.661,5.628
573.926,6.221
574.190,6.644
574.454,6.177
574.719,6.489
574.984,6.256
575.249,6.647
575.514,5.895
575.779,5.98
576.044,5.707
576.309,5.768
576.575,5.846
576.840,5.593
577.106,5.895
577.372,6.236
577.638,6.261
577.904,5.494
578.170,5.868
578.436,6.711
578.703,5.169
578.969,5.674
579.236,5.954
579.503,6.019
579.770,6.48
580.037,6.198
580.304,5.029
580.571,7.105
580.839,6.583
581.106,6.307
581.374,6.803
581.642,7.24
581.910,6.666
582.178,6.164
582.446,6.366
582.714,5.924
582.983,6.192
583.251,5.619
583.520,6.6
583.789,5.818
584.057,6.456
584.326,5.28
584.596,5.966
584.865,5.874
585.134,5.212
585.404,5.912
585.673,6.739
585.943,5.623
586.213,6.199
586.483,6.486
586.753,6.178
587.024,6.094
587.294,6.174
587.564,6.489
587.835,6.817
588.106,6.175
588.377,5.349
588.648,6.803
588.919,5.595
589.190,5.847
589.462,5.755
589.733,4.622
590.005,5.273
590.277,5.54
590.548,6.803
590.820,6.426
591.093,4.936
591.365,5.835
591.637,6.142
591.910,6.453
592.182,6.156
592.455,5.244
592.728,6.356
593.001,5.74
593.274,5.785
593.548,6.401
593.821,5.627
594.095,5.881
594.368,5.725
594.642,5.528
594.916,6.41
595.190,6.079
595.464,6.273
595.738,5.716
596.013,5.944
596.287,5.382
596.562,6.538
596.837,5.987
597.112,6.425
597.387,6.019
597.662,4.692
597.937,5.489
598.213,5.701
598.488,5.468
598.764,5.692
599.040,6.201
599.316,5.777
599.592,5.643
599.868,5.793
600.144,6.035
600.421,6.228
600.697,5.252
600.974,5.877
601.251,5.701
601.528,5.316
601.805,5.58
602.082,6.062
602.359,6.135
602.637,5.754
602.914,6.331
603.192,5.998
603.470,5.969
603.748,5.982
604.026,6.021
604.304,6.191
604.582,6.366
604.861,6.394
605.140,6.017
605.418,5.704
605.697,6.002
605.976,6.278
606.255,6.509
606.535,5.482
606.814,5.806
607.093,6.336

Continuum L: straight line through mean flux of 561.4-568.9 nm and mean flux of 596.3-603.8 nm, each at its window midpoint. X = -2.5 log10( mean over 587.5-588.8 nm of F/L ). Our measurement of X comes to -0.08 mag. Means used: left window 5.98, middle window 6.31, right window 5.83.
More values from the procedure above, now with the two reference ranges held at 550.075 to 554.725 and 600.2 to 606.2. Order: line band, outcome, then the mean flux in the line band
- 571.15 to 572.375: -0.02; 6.05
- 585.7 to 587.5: -0.04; 6.18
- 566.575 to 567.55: -0.06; 6.31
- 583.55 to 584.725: 0.00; 5.94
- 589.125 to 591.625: 0.05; 5.69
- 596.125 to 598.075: 0.03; 5.79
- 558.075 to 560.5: 0.01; 5.87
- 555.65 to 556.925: -0.03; 6.09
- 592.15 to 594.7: 0.02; 5.84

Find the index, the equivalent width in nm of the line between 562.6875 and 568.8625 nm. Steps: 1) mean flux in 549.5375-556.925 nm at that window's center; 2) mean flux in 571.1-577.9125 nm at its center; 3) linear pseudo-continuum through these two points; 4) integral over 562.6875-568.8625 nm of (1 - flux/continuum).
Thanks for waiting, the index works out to 0.040 nm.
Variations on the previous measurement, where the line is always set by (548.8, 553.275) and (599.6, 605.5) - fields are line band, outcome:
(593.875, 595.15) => 0.01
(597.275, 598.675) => 0.11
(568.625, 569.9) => -0.05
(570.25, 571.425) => 0.01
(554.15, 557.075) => -0.16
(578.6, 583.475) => -0.26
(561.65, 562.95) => -0.03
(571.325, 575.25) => -0.15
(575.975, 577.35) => 0.02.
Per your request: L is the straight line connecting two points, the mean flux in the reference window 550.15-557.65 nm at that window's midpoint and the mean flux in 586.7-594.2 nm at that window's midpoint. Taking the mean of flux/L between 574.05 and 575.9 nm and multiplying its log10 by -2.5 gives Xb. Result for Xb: -0.059 mag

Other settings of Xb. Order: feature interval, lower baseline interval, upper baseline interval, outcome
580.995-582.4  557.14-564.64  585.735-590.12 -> -0.113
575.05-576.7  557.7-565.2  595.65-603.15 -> -0.021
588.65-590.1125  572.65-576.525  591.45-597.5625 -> 0.088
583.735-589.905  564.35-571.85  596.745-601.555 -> -0.023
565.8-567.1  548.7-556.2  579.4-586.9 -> -0.019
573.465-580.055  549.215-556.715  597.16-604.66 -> -0.023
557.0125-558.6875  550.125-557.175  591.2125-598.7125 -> 0.039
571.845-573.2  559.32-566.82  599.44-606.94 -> 0.026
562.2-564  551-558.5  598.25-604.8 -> 0.011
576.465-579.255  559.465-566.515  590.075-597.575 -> 0.011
